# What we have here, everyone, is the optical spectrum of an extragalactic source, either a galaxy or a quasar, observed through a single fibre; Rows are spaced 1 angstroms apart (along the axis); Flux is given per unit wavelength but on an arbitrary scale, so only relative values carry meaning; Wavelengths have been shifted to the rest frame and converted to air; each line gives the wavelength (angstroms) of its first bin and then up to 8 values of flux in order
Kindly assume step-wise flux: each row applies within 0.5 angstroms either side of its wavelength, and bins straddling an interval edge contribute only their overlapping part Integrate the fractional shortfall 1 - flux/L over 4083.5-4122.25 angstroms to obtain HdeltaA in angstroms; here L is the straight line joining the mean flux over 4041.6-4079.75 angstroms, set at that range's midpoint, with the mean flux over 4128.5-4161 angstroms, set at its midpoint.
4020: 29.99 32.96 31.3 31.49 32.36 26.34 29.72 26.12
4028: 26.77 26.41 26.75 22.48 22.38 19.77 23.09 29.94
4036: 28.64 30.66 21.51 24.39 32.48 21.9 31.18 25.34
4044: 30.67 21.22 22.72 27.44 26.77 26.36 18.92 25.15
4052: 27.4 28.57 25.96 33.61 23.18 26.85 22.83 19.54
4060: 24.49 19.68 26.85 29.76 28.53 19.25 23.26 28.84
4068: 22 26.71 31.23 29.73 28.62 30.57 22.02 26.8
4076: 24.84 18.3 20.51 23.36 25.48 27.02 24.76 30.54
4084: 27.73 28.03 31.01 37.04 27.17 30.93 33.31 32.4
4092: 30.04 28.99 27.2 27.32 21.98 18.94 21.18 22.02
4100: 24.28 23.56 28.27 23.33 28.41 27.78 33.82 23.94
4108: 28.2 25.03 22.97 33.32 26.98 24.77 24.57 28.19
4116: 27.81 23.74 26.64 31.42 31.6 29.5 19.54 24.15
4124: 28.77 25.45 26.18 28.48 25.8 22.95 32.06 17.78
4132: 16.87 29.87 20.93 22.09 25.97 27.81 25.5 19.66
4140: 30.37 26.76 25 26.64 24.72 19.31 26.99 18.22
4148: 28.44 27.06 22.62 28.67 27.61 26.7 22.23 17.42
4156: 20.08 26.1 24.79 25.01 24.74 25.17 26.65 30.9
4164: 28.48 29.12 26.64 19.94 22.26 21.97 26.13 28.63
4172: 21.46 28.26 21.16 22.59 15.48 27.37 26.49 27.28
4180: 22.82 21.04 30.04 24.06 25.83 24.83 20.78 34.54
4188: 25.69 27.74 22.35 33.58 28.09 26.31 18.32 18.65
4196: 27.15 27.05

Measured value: -3.7 angstroms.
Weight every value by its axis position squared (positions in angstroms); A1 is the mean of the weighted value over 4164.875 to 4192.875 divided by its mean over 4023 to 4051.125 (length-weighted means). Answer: 1.03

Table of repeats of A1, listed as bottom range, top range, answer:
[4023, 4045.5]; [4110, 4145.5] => 1.02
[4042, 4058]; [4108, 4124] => 1.06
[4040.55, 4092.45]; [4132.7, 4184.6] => 0.98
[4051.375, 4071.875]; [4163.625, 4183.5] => 1.00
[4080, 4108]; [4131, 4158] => 0.91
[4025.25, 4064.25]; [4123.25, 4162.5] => 1.01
